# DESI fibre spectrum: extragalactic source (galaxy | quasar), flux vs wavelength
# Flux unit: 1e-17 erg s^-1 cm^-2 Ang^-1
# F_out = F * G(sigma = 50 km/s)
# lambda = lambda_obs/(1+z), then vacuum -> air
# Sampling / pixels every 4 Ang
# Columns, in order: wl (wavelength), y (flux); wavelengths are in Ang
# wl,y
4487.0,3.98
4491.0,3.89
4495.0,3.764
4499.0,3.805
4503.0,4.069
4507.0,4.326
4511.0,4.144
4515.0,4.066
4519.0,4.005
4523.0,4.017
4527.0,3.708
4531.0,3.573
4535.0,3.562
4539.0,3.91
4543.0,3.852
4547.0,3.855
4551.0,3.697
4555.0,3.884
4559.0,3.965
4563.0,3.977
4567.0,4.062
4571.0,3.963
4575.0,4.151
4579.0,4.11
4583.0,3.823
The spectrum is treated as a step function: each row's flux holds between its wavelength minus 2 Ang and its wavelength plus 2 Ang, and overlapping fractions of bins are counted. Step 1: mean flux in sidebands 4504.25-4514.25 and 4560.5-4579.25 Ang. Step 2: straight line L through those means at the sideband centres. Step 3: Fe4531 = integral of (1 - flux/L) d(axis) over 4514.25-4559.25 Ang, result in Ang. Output 3.3 Ang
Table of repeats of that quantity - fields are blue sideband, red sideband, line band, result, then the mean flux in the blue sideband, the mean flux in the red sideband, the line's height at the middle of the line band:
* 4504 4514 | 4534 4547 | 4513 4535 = 0.92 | 4.2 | 3.8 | 4.01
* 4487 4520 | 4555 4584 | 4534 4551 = 0.89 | 4.01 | 4.01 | 4.01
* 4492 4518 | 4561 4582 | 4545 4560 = 0.72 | 4.02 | 4.04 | 4.04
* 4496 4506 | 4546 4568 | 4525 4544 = 1.02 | 3.96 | 3.9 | 3.92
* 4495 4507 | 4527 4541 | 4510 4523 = -0.75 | 3.97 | 3.69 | 3.84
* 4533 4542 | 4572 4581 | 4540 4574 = 0.14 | 3.75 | 4.11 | 3.93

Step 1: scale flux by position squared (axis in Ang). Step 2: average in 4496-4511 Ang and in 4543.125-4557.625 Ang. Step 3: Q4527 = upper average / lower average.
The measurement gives 1.0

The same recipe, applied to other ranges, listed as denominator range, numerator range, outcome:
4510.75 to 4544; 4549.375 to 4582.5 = 1.05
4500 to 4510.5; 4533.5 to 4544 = 0.92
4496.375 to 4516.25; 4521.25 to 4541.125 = 0.93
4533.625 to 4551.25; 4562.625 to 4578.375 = 1.08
